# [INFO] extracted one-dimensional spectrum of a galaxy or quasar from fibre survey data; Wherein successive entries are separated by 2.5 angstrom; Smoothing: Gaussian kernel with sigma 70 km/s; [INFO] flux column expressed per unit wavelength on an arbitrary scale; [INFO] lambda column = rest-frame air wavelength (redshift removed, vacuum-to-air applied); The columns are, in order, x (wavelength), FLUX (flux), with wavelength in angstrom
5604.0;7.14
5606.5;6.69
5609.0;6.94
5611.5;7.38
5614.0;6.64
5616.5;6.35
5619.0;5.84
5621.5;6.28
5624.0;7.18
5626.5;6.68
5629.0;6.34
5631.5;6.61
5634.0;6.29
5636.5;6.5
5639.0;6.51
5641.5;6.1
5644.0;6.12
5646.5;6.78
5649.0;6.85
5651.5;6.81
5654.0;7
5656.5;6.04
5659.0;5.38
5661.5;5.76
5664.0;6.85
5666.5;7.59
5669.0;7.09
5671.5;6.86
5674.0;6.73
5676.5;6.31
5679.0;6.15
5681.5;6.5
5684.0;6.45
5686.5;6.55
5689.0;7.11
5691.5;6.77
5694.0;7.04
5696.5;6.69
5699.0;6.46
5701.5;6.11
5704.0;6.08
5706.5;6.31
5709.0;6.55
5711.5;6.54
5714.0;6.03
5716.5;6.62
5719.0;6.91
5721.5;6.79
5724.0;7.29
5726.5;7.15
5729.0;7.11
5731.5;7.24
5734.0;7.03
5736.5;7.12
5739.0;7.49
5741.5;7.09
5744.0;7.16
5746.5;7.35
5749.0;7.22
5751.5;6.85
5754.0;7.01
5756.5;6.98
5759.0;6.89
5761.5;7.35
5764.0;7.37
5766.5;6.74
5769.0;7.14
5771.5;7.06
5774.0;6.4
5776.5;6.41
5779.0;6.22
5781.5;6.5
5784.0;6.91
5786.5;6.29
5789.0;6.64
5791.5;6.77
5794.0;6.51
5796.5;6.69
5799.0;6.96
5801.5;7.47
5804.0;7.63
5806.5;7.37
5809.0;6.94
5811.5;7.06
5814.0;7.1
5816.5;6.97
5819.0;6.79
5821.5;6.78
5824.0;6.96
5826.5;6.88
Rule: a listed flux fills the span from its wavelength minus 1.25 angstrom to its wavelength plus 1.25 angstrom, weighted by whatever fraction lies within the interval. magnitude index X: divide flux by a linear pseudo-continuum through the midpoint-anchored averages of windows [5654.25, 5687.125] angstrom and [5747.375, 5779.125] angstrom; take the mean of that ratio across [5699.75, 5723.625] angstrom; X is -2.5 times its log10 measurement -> 0.04 mag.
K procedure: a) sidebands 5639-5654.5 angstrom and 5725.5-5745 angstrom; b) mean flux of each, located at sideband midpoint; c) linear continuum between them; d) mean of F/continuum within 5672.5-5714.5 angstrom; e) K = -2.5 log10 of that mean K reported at 0.06 mag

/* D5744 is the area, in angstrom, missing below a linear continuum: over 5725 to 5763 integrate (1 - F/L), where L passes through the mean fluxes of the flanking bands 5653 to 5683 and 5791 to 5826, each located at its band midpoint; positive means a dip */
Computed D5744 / -2.0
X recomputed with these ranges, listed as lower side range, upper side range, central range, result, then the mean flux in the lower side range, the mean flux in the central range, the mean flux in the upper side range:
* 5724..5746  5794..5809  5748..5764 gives 0.02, 7.19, 7.07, 7.14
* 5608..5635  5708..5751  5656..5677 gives 0.04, 6.59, 6.54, 6.98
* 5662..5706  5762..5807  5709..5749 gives -0.04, 6.65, 6.99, 6.84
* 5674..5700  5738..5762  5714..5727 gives 0.01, 6.61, 6.85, 7.13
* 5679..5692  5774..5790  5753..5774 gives -0.08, 6.62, 7.03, 6.49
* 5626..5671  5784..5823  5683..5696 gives -0.03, 6.52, 6.79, 6.93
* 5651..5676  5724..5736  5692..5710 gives 0.07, 6.6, 6.47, 7.15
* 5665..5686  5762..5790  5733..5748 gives -0.08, 6.71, 7.21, 6.72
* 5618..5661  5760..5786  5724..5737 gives -0.07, 6.42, 7.15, 6.8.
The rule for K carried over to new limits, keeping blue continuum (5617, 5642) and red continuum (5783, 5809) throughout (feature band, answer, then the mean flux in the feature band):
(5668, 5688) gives 0.00 mag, 6.58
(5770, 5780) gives 0.05 mag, 6.55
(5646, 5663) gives 0.03 mag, 6.36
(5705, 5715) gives 0.05 mag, 6.36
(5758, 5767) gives -0.05 mag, 7.12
